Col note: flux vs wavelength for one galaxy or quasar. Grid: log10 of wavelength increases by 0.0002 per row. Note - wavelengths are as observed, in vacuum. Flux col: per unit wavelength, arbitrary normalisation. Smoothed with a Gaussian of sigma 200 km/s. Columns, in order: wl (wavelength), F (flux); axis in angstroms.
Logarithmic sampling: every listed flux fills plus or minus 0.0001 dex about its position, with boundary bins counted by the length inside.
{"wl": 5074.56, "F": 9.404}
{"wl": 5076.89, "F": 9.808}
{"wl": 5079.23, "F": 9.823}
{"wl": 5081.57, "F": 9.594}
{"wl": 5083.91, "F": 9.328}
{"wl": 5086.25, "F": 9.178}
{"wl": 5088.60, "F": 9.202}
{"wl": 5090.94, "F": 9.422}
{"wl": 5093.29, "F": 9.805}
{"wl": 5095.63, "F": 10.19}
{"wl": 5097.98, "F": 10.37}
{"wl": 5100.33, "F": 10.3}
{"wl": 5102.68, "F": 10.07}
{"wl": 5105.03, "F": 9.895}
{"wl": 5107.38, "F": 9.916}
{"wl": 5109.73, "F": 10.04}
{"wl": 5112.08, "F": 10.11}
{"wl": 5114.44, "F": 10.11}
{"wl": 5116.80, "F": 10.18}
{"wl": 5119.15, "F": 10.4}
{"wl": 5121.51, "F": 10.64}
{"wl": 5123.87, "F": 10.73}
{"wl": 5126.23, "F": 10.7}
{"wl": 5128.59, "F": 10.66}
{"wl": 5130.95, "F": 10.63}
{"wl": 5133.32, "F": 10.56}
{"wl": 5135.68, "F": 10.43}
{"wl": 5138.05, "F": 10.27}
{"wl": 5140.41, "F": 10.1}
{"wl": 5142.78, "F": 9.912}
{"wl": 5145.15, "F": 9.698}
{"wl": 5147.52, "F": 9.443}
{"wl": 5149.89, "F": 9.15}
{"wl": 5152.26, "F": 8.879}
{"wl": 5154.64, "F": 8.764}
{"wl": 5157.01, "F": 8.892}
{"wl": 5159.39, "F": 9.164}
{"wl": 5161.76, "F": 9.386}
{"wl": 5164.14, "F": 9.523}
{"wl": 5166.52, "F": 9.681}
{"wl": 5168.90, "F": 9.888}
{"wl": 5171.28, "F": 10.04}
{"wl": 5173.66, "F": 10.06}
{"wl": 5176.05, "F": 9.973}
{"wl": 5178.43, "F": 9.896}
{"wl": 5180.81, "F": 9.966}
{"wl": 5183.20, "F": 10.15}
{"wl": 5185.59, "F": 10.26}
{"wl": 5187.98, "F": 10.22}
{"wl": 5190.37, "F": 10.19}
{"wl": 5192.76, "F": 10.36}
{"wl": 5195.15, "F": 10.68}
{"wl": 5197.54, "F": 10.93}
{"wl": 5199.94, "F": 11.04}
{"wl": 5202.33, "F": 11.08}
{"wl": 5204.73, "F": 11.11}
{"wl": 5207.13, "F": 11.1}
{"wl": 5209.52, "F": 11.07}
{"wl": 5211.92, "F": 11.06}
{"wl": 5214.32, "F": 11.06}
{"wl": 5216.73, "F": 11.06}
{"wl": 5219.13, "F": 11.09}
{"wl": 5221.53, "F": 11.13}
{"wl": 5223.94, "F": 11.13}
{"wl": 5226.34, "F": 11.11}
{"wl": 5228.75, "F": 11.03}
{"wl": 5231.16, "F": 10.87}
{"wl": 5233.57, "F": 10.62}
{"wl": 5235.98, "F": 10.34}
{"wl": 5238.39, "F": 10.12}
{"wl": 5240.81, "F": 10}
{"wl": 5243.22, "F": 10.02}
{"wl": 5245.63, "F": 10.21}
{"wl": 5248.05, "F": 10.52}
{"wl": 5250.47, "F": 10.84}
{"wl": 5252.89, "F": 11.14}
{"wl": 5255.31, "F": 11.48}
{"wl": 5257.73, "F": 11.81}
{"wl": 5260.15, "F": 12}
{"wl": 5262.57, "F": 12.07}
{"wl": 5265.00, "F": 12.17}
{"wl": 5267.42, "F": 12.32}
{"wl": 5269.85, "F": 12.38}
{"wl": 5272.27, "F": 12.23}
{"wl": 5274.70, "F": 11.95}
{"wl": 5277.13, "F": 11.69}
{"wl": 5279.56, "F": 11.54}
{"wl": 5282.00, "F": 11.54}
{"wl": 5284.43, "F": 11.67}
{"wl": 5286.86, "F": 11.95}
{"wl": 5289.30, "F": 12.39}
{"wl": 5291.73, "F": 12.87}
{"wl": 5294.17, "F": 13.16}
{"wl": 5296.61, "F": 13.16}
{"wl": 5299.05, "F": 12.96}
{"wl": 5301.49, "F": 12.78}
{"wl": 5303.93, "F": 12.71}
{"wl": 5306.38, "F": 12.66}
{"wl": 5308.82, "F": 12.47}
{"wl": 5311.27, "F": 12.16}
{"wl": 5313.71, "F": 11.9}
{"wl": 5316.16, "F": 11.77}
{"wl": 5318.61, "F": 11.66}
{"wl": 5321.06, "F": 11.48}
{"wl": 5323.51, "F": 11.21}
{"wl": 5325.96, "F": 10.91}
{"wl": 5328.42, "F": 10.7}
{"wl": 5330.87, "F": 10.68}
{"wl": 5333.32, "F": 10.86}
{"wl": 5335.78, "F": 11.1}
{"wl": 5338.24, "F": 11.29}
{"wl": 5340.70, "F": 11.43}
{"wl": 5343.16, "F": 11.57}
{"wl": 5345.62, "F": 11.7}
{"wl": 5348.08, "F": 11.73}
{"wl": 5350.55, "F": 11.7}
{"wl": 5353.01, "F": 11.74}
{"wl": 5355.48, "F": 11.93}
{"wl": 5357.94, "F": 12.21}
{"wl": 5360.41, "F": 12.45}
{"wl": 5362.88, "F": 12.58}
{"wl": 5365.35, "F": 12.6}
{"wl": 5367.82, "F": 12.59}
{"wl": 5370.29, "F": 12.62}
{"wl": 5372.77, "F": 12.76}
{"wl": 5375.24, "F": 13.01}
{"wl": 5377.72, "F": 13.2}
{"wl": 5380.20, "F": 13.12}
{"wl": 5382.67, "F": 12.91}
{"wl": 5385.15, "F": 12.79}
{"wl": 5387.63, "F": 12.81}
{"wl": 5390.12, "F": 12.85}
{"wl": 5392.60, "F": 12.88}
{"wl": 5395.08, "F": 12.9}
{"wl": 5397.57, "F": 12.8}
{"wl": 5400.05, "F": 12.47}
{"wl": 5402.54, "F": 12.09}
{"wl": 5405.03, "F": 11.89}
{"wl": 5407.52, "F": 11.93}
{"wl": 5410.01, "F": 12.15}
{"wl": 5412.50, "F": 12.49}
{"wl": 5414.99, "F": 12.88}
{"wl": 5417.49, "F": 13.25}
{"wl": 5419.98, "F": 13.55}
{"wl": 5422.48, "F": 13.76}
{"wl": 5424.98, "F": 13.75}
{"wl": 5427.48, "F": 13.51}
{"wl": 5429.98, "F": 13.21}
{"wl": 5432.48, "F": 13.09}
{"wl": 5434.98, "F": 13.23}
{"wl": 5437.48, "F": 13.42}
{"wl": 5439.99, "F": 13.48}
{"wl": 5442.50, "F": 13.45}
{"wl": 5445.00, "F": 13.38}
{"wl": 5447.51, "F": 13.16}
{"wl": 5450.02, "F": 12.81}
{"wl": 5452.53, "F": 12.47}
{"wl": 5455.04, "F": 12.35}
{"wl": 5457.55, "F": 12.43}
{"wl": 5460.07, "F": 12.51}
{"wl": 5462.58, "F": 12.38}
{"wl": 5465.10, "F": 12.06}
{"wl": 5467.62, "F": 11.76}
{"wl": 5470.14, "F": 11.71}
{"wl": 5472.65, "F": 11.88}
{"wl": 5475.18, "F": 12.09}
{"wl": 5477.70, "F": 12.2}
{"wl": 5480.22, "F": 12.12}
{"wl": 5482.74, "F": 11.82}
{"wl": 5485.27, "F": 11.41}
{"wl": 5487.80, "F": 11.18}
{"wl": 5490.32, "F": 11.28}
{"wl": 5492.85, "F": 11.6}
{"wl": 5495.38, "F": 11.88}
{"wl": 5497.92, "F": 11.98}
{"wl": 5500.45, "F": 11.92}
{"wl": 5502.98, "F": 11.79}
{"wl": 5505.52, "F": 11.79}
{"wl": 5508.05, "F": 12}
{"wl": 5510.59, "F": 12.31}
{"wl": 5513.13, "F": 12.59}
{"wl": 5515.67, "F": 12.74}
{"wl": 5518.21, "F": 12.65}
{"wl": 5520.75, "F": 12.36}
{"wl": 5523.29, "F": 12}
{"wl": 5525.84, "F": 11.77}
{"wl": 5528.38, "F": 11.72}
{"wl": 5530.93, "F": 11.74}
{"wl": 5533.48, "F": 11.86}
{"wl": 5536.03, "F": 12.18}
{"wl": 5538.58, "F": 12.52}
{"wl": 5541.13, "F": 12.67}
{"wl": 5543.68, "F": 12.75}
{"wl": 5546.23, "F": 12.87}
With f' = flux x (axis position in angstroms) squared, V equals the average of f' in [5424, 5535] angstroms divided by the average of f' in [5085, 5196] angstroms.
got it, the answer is 1.41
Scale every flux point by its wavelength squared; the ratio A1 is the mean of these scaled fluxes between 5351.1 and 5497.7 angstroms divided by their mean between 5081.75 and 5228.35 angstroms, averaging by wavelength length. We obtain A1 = 1.4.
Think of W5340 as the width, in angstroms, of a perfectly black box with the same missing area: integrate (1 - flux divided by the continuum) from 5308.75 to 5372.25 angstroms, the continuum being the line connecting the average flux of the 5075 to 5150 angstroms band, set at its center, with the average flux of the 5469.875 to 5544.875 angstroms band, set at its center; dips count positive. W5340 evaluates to -3.1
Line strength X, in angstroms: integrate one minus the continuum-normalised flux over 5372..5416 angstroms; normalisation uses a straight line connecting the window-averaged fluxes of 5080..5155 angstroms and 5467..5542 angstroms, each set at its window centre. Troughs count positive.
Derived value -4.8 angstroms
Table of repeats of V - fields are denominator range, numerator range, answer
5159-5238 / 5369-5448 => 1.34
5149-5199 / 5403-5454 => 1.46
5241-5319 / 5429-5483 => 1.13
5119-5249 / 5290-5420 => 1.27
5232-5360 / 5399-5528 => 1.13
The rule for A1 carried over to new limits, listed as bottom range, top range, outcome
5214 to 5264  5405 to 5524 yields 1.24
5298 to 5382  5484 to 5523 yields 1.06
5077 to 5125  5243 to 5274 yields 1.23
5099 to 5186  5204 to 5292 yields 1.18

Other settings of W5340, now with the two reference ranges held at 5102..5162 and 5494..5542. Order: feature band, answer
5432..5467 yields -3.3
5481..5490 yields 0.3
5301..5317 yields -2.0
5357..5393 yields -4.6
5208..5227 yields -1.2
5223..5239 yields -0.4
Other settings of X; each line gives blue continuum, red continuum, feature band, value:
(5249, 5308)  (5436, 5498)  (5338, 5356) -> 0.8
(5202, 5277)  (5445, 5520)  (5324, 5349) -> 0.8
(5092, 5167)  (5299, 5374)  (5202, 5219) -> -0.6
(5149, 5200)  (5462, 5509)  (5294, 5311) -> -3.4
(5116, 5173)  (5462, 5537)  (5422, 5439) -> -2.7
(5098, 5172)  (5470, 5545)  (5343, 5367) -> -1.9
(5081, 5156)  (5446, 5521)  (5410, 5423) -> -1.5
